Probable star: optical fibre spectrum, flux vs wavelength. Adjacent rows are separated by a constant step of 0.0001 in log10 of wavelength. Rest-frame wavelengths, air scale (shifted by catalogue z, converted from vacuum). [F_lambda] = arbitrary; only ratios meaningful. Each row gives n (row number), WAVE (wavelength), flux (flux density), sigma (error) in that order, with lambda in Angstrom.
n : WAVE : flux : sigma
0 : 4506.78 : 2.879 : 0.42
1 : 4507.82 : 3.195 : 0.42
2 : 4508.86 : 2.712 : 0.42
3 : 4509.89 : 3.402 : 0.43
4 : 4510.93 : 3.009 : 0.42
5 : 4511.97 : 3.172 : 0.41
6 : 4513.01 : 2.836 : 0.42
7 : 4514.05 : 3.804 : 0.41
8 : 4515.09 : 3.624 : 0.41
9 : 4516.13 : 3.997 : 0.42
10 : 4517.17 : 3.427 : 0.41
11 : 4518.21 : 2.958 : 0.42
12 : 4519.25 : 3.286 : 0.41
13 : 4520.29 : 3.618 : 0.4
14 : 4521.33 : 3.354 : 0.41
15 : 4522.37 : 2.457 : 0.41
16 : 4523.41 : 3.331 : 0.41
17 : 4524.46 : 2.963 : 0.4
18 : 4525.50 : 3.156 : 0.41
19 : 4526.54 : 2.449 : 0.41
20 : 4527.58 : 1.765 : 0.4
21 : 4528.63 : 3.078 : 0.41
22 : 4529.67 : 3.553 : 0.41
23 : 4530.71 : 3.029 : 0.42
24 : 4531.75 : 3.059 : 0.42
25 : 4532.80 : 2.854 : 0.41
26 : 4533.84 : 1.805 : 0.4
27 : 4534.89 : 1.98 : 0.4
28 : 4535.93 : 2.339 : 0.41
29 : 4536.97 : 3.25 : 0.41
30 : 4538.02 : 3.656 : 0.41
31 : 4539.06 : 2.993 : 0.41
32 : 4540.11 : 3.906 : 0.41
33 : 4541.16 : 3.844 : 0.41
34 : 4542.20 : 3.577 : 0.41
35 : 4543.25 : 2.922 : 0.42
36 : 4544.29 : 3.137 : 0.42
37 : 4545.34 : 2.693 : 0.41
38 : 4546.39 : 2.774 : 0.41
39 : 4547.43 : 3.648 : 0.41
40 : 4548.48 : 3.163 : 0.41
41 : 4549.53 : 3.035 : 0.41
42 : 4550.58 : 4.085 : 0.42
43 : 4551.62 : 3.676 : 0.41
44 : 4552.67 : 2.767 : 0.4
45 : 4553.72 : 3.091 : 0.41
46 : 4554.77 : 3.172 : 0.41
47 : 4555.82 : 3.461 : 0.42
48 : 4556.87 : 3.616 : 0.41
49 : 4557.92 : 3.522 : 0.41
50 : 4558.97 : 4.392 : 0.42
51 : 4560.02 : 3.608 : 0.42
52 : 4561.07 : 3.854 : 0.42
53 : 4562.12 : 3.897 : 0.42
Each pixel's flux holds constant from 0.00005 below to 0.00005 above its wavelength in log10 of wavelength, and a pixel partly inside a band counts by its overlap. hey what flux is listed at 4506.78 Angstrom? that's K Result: 2.879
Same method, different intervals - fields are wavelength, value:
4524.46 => 2.963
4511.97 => 3.172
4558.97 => 4.392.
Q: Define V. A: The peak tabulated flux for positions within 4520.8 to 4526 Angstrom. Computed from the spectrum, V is 3.354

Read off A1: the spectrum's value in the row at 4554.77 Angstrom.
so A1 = 3.172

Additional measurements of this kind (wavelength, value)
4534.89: 1.98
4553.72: 3.091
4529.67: 3.553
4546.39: 2.774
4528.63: 3.078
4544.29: 3.137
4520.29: 3.618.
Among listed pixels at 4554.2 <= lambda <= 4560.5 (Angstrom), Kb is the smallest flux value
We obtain 3.172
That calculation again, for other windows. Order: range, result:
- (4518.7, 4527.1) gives 2.449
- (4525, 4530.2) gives 1.765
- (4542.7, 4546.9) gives 2.693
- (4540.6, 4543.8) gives 2.922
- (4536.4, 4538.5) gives 3.25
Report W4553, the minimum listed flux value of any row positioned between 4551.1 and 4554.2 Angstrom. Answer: 2.767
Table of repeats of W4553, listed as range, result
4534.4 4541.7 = 1.98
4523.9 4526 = 2.963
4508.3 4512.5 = 2.712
